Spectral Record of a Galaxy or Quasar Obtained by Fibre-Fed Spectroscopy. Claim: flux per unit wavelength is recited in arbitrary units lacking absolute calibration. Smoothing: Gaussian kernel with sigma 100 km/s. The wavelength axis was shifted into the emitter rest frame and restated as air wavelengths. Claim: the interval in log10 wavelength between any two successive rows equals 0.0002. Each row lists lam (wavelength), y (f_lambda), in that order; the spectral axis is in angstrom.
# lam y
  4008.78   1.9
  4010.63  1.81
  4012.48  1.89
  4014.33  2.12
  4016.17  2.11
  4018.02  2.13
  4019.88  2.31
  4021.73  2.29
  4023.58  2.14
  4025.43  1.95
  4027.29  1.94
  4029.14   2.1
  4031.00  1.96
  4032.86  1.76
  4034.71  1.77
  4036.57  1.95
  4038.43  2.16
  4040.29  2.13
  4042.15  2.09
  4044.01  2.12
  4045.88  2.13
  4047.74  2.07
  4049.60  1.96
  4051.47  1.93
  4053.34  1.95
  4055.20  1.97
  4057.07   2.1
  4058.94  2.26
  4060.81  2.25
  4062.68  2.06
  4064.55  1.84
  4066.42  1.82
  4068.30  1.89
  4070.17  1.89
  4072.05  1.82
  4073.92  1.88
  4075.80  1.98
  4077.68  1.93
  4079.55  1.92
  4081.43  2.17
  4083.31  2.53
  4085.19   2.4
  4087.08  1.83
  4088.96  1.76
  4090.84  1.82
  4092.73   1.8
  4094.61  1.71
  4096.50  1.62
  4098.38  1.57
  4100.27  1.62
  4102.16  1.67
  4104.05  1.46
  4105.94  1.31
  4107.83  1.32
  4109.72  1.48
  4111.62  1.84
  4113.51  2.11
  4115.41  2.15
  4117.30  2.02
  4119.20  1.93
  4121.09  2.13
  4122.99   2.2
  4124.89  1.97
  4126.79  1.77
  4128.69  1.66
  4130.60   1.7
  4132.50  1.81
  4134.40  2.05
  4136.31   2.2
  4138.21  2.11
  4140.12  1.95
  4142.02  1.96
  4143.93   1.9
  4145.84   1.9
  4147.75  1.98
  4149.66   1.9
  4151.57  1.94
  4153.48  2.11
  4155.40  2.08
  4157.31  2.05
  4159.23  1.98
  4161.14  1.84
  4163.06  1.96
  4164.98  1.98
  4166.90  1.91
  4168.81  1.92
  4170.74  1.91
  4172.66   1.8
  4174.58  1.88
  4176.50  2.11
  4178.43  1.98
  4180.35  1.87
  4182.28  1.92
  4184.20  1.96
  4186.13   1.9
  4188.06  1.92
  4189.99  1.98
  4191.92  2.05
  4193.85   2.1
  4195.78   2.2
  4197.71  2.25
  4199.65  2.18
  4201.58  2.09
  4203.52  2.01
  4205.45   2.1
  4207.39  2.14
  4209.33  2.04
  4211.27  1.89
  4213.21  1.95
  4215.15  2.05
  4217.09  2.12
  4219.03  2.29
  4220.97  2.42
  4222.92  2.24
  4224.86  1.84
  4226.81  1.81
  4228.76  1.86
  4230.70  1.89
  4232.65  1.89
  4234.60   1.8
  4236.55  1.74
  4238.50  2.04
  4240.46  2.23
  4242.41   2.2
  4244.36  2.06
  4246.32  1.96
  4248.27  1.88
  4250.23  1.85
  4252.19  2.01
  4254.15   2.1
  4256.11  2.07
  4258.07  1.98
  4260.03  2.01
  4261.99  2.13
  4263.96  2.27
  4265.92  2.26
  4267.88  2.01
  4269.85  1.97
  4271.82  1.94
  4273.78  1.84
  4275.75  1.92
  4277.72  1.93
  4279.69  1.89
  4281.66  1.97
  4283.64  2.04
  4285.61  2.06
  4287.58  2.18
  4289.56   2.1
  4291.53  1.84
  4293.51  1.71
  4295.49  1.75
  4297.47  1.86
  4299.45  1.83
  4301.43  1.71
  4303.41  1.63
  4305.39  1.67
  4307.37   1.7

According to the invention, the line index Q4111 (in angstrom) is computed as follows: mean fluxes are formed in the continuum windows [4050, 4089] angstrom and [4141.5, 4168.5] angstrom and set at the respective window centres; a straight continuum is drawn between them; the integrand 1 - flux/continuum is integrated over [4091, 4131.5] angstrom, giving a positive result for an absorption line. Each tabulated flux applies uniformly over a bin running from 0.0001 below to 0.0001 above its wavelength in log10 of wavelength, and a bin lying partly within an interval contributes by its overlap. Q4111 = 4.5 angstrom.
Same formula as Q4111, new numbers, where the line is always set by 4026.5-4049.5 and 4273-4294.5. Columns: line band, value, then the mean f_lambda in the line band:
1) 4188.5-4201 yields -0.9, 2.12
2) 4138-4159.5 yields 0.0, 1.98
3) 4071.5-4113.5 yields 4.2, 1.8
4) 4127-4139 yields 0.5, 1.91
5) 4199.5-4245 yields -1.5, 2.03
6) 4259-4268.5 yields -0.9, 2.14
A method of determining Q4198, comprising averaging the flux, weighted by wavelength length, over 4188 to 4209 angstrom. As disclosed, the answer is 2.1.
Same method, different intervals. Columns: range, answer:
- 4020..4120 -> 1.93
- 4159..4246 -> 2.01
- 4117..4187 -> 1.95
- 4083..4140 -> 1.85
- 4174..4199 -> 2.01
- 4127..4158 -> 1.95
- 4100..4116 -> 1.65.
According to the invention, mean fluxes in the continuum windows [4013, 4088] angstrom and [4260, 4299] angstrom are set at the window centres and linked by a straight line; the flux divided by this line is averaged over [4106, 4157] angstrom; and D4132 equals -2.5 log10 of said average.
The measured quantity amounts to 0.05 mag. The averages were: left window 2.04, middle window 1.92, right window 1.98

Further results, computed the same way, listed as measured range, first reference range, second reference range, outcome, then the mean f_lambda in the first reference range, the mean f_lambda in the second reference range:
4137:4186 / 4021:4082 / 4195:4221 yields 0.07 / 2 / 2.11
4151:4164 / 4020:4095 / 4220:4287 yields 0.01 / 2.01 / 2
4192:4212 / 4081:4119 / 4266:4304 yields -0.13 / 1.81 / 1.92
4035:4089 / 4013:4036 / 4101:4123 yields -0.05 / 2.04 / 1.78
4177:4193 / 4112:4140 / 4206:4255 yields 0.03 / 1.98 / 2.01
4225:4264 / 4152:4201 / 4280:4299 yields -0.01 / 1.99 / 1.94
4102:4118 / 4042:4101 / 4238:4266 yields 0.16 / 1.96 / 2.06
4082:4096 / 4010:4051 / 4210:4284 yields 0.03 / 2.04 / 2.01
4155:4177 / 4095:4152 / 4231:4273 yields -0.03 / 1.84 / 2.02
